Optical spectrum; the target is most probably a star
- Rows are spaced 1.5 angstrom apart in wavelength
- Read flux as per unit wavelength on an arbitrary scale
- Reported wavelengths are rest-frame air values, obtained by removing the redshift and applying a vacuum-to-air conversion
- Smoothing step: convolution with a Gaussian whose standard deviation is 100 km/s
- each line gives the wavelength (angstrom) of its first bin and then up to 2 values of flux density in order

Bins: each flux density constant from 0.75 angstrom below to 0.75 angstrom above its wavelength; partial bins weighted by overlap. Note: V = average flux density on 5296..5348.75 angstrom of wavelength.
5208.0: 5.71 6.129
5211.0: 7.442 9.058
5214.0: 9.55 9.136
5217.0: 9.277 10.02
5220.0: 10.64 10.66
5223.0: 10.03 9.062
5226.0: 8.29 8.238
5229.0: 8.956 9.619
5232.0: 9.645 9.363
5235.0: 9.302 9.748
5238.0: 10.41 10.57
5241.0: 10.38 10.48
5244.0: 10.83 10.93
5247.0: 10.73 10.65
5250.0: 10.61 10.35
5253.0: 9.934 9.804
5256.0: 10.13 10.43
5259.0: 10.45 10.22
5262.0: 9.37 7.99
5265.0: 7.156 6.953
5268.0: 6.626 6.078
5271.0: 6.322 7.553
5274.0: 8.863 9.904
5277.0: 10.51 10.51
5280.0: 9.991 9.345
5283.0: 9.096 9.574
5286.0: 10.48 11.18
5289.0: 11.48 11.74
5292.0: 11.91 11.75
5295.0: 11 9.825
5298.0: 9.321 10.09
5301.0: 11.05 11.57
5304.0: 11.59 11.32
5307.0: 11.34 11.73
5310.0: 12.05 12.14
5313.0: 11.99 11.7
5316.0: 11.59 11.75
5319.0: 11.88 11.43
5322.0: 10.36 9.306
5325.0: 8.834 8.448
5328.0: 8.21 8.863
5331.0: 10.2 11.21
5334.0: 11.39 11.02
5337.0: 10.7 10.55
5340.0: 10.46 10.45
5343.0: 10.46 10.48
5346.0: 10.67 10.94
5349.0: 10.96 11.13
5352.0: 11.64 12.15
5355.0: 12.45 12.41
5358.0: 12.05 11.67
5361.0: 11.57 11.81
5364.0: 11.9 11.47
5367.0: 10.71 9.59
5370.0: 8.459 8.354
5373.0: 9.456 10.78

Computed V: 10.7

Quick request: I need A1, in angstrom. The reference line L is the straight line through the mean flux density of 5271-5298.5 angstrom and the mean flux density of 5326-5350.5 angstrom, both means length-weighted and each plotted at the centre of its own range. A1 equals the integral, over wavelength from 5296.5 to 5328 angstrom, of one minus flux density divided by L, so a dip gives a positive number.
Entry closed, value -2.0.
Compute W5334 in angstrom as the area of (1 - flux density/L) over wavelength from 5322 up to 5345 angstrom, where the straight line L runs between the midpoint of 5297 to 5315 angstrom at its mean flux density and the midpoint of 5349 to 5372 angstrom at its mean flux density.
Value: 2.4 angstrom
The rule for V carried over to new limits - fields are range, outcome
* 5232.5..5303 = 9.83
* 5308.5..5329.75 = 10.7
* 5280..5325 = 11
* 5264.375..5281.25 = 8.27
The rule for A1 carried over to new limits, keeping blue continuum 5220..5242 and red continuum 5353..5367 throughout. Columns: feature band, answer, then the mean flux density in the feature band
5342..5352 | 0.7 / 10.8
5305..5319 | -0.9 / 11.7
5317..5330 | 1.6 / 9.88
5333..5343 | 0.6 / 10.8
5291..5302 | 0.0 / 10.7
